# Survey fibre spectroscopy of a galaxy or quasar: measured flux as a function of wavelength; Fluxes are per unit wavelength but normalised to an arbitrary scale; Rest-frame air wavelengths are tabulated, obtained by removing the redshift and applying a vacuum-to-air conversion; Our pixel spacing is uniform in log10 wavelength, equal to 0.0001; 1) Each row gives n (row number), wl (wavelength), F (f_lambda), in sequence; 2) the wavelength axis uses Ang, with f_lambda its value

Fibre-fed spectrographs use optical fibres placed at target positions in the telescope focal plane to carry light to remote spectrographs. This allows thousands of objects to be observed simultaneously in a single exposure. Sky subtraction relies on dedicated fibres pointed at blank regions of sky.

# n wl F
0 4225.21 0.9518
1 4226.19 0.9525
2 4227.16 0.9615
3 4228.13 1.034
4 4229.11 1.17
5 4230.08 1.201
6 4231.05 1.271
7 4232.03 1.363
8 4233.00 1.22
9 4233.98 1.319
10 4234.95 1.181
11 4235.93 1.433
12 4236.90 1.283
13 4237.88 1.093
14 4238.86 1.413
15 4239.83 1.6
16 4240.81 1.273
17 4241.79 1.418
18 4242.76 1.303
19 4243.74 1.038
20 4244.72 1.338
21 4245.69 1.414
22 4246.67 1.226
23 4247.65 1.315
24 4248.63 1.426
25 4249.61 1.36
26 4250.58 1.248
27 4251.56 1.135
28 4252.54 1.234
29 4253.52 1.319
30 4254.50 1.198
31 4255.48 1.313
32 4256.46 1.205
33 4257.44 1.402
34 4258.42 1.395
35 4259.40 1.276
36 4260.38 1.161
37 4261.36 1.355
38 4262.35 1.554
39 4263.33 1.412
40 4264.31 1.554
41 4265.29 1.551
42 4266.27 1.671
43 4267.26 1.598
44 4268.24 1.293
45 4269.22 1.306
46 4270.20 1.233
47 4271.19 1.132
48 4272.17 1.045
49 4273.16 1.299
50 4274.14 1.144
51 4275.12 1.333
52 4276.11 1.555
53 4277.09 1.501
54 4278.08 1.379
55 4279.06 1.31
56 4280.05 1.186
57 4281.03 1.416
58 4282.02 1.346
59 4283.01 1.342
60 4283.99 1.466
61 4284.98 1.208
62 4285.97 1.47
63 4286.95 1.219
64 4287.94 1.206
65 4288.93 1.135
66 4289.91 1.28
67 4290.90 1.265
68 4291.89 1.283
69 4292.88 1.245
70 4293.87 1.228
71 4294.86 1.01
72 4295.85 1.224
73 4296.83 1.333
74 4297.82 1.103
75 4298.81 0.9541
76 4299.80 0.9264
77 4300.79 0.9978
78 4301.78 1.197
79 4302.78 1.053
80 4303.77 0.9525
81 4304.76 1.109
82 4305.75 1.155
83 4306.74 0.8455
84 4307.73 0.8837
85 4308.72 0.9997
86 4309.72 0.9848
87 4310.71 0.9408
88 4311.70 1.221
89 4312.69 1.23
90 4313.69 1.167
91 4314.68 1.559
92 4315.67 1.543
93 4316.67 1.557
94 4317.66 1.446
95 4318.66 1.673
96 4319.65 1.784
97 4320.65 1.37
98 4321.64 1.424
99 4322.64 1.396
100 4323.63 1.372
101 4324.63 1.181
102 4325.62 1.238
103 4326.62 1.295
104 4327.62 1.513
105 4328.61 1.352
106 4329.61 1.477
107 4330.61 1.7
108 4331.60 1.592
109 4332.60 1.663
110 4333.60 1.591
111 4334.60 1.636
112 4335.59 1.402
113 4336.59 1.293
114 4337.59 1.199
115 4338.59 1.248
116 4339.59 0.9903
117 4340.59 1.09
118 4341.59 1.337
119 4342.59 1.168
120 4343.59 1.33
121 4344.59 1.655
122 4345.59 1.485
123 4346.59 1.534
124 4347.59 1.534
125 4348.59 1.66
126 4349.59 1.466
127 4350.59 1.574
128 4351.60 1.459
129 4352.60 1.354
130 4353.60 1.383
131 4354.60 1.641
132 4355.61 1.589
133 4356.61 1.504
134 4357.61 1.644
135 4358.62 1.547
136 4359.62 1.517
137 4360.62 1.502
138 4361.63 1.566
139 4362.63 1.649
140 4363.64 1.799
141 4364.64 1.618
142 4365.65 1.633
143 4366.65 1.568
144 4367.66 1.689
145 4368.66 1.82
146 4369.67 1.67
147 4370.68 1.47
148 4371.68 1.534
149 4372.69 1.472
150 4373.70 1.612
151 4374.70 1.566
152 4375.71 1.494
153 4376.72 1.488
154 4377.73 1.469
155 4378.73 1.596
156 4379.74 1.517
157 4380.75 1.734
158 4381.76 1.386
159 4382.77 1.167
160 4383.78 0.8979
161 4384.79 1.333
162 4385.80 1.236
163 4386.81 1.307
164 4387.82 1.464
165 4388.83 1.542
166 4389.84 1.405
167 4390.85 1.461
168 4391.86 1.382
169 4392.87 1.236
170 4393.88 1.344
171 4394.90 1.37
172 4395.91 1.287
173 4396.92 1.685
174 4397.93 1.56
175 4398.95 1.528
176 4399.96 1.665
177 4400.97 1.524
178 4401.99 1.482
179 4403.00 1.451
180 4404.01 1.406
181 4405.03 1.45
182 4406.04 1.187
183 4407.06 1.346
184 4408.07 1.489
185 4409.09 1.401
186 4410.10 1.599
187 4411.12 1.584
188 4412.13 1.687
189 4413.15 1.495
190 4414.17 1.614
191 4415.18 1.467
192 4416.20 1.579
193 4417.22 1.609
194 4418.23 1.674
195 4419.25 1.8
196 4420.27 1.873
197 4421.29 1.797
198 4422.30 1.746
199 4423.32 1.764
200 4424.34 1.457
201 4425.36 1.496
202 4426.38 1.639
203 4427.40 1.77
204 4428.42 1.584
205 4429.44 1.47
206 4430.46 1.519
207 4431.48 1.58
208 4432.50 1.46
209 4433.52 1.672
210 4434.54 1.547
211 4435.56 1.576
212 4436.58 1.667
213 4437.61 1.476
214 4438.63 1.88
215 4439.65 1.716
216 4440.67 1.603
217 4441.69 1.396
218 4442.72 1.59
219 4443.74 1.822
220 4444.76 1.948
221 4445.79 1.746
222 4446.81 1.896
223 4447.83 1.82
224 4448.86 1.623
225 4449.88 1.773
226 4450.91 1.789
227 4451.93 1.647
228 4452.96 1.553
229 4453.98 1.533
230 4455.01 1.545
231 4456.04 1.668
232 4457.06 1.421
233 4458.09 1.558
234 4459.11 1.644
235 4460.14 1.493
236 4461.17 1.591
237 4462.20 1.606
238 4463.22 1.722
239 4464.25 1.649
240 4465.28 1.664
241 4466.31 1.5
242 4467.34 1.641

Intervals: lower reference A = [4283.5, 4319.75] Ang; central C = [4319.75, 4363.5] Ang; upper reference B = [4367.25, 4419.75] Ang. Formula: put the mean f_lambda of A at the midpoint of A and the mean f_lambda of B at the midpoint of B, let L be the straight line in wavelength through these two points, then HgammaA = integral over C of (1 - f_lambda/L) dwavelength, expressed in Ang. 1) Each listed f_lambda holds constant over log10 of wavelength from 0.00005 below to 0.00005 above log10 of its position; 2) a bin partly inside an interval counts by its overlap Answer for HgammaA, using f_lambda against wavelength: -4.1 Ang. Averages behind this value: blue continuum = 1.21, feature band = 1.45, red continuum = 1.48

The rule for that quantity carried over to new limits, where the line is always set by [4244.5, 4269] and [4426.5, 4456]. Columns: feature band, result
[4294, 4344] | 6.3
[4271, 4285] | 0.7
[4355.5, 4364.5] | -0.4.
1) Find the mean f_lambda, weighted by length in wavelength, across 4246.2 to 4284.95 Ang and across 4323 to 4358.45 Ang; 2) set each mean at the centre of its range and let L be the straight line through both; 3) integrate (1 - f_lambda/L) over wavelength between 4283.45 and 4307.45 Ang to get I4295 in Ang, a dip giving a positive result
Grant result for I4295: 3.8 Ang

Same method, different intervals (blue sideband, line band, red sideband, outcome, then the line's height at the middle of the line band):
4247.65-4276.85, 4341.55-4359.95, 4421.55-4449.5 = 0.0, 1.5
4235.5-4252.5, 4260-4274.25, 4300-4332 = -0.6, 1.3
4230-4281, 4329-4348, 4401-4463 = 0.5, 1.46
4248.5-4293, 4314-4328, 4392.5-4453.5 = -0.4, 1.41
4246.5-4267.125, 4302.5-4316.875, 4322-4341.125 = 2.4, 1.37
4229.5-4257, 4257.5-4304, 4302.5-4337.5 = 1.0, 1.31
